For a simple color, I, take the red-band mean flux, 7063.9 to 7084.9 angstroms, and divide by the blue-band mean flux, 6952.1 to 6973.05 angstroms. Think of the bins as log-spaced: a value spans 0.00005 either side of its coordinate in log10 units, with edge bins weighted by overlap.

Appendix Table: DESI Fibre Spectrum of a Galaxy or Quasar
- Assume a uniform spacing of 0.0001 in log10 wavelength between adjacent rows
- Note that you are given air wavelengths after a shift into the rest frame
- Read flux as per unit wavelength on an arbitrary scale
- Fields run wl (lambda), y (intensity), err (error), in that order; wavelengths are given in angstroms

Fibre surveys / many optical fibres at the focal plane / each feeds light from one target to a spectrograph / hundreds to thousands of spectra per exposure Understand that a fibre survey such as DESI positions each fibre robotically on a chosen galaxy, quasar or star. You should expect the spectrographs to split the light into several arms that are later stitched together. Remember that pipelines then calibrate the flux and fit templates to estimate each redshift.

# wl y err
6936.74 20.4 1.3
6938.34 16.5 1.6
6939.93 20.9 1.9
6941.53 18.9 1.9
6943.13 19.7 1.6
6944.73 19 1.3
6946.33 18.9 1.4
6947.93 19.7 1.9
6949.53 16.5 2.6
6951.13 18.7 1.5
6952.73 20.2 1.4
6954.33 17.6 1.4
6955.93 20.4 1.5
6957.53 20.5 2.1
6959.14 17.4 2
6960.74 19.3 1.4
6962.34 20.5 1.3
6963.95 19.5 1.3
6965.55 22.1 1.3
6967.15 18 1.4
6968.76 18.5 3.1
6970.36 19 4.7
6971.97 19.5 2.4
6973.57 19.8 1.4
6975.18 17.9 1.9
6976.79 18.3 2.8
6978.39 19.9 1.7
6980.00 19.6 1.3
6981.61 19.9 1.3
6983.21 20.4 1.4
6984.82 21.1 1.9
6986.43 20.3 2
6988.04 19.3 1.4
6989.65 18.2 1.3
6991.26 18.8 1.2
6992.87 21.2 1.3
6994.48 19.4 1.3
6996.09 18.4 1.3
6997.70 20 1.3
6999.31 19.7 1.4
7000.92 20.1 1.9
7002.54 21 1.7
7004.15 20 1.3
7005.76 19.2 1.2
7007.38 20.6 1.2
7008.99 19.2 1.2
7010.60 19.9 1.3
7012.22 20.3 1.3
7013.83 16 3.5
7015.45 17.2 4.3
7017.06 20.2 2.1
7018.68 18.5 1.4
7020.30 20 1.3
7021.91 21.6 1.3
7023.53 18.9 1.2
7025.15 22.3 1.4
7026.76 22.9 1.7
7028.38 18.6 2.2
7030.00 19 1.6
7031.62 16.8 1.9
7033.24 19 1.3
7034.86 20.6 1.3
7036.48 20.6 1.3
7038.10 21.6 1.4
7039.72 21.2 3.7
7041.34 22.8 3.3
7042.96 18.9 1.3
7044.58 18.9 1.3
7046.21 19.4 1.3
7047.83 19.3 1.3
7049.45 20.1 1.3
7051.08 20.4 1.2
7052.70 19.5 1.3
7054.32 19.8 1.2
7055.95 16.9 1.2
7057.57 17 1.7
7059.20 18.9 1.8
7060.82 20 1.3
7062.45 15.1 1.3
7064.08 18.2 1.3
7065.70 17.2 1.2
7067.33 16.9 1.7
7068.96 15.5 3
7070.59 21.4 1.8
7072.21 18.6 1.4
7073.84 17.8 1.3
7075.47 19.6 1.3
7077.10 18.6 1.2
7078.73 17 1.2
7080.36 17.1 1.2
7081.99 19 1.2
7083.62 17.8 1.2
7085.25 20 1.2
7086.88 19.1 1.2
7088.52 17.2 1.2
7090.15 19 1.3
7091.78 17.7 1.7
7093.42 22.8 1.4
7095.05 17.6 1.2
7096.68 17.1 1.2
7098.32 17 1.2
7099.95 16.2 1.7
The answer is 0.93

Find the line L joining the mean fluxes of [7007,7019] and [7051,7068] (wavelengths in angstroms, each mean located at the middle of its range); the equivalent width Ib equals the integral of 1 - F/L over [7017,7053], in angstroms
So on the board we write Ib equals -2.9 angstroms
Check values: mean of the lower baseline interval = 19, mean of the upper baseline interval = 18.1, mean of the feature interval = 20.1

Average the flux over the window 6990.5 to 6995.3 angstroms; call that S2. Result 19.8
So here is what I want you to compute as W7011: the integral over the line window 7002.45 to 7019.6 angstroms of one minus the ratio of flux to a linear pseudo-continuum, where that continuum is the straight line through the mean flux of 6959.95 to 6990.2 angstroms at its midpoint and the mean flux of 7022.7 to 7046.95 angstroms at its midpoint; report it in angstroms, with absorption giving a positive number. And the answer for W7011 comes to 0.6 angstroms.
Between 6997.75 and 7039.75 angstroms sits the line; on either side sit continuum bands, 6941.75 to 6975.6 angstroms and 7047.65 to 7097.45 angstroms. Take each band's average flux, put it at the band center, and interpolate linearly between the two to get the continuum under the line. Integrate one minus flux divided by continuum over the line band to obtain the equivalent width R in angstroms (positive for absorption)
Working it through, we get -2.2 angstroms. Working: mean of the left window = 19.2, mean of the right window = 18.4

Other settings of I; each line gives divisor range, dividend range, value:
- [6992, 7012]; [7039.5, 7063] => 0.97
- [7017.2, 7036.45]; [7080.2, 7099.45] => 0.93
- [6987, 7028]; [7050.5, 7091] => 0.93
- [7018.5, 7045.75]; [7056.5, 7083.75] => 0.89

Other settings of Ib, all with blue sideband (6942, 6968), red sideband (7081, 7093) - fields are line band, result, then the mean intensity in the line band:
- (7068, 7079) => 0.2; 18.4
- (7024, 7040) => -1.1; 20.2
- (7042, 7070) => 0.6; 18.4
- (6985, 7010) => -0.9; 19.7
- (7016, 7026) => -0.7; 20.2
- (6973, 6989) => -0.4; 19.6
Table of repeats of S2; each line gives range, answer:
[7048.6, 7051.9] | 20.2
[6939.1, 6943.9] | 19.8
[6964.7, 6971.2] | 19.4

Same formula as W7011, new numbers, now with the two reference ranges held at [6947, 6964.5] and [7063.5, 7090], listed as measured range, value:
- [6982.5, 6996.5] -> -0.6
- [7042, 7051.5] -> -0.6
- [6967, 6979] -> 0.1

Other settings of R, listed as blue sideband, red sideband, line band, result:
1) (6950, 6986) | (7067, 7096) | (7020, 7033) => -0.7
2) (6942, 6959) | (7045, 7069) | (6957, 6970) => -0.3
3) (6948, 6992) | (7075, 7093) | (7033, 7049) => -1.3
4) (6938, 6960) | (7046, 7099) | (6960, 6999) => -1.4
